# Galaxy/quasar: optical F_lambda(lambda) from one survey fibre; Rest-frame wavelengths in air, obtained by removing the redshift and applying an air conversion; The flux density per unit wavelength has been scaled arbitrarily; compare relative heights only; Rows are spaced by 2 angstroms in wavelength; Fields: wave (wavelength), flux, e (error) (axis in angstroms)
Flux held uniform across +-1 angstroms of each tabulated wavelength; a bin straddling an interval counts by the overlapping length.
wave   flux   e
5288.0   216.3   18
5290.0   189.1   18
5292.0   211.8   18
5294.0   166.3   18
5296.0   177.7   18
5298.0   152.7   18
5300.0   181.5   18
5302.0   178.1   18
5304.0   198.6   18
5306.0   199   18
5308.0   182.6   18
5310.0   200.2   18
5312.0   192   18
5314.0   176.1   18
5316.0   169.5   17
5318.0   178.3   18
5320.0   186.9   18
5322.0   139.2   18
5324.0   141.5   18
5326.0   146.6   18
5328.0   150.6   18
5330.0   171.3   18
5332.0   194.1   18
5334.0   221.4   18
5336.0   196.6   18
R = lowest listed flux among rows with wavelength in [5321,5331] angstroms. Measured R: 139.2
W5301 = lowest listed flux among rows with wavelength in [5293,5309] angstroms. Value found 152.7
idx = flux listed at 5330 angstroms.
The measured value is 171.3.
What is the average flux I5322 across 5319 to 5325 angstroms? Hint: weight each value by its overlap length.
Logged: 156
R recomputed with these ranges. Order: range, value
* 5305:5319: 169.5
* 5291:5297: 166.3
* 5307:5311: 182.6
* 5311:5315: 176.1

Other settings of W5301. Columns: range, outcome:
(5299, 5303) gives 178.1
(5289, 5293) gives 189.1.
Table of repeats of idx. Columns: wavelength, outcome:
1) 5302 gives 178.1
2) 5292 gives 211.8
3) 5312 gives 192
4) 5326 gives 146.6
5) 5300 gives 181.5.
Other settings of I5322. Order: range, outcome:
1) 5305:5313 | 193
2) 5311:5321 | 181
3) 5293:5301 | 170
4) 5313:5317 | 173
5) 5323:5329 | 146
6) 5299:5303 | 180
